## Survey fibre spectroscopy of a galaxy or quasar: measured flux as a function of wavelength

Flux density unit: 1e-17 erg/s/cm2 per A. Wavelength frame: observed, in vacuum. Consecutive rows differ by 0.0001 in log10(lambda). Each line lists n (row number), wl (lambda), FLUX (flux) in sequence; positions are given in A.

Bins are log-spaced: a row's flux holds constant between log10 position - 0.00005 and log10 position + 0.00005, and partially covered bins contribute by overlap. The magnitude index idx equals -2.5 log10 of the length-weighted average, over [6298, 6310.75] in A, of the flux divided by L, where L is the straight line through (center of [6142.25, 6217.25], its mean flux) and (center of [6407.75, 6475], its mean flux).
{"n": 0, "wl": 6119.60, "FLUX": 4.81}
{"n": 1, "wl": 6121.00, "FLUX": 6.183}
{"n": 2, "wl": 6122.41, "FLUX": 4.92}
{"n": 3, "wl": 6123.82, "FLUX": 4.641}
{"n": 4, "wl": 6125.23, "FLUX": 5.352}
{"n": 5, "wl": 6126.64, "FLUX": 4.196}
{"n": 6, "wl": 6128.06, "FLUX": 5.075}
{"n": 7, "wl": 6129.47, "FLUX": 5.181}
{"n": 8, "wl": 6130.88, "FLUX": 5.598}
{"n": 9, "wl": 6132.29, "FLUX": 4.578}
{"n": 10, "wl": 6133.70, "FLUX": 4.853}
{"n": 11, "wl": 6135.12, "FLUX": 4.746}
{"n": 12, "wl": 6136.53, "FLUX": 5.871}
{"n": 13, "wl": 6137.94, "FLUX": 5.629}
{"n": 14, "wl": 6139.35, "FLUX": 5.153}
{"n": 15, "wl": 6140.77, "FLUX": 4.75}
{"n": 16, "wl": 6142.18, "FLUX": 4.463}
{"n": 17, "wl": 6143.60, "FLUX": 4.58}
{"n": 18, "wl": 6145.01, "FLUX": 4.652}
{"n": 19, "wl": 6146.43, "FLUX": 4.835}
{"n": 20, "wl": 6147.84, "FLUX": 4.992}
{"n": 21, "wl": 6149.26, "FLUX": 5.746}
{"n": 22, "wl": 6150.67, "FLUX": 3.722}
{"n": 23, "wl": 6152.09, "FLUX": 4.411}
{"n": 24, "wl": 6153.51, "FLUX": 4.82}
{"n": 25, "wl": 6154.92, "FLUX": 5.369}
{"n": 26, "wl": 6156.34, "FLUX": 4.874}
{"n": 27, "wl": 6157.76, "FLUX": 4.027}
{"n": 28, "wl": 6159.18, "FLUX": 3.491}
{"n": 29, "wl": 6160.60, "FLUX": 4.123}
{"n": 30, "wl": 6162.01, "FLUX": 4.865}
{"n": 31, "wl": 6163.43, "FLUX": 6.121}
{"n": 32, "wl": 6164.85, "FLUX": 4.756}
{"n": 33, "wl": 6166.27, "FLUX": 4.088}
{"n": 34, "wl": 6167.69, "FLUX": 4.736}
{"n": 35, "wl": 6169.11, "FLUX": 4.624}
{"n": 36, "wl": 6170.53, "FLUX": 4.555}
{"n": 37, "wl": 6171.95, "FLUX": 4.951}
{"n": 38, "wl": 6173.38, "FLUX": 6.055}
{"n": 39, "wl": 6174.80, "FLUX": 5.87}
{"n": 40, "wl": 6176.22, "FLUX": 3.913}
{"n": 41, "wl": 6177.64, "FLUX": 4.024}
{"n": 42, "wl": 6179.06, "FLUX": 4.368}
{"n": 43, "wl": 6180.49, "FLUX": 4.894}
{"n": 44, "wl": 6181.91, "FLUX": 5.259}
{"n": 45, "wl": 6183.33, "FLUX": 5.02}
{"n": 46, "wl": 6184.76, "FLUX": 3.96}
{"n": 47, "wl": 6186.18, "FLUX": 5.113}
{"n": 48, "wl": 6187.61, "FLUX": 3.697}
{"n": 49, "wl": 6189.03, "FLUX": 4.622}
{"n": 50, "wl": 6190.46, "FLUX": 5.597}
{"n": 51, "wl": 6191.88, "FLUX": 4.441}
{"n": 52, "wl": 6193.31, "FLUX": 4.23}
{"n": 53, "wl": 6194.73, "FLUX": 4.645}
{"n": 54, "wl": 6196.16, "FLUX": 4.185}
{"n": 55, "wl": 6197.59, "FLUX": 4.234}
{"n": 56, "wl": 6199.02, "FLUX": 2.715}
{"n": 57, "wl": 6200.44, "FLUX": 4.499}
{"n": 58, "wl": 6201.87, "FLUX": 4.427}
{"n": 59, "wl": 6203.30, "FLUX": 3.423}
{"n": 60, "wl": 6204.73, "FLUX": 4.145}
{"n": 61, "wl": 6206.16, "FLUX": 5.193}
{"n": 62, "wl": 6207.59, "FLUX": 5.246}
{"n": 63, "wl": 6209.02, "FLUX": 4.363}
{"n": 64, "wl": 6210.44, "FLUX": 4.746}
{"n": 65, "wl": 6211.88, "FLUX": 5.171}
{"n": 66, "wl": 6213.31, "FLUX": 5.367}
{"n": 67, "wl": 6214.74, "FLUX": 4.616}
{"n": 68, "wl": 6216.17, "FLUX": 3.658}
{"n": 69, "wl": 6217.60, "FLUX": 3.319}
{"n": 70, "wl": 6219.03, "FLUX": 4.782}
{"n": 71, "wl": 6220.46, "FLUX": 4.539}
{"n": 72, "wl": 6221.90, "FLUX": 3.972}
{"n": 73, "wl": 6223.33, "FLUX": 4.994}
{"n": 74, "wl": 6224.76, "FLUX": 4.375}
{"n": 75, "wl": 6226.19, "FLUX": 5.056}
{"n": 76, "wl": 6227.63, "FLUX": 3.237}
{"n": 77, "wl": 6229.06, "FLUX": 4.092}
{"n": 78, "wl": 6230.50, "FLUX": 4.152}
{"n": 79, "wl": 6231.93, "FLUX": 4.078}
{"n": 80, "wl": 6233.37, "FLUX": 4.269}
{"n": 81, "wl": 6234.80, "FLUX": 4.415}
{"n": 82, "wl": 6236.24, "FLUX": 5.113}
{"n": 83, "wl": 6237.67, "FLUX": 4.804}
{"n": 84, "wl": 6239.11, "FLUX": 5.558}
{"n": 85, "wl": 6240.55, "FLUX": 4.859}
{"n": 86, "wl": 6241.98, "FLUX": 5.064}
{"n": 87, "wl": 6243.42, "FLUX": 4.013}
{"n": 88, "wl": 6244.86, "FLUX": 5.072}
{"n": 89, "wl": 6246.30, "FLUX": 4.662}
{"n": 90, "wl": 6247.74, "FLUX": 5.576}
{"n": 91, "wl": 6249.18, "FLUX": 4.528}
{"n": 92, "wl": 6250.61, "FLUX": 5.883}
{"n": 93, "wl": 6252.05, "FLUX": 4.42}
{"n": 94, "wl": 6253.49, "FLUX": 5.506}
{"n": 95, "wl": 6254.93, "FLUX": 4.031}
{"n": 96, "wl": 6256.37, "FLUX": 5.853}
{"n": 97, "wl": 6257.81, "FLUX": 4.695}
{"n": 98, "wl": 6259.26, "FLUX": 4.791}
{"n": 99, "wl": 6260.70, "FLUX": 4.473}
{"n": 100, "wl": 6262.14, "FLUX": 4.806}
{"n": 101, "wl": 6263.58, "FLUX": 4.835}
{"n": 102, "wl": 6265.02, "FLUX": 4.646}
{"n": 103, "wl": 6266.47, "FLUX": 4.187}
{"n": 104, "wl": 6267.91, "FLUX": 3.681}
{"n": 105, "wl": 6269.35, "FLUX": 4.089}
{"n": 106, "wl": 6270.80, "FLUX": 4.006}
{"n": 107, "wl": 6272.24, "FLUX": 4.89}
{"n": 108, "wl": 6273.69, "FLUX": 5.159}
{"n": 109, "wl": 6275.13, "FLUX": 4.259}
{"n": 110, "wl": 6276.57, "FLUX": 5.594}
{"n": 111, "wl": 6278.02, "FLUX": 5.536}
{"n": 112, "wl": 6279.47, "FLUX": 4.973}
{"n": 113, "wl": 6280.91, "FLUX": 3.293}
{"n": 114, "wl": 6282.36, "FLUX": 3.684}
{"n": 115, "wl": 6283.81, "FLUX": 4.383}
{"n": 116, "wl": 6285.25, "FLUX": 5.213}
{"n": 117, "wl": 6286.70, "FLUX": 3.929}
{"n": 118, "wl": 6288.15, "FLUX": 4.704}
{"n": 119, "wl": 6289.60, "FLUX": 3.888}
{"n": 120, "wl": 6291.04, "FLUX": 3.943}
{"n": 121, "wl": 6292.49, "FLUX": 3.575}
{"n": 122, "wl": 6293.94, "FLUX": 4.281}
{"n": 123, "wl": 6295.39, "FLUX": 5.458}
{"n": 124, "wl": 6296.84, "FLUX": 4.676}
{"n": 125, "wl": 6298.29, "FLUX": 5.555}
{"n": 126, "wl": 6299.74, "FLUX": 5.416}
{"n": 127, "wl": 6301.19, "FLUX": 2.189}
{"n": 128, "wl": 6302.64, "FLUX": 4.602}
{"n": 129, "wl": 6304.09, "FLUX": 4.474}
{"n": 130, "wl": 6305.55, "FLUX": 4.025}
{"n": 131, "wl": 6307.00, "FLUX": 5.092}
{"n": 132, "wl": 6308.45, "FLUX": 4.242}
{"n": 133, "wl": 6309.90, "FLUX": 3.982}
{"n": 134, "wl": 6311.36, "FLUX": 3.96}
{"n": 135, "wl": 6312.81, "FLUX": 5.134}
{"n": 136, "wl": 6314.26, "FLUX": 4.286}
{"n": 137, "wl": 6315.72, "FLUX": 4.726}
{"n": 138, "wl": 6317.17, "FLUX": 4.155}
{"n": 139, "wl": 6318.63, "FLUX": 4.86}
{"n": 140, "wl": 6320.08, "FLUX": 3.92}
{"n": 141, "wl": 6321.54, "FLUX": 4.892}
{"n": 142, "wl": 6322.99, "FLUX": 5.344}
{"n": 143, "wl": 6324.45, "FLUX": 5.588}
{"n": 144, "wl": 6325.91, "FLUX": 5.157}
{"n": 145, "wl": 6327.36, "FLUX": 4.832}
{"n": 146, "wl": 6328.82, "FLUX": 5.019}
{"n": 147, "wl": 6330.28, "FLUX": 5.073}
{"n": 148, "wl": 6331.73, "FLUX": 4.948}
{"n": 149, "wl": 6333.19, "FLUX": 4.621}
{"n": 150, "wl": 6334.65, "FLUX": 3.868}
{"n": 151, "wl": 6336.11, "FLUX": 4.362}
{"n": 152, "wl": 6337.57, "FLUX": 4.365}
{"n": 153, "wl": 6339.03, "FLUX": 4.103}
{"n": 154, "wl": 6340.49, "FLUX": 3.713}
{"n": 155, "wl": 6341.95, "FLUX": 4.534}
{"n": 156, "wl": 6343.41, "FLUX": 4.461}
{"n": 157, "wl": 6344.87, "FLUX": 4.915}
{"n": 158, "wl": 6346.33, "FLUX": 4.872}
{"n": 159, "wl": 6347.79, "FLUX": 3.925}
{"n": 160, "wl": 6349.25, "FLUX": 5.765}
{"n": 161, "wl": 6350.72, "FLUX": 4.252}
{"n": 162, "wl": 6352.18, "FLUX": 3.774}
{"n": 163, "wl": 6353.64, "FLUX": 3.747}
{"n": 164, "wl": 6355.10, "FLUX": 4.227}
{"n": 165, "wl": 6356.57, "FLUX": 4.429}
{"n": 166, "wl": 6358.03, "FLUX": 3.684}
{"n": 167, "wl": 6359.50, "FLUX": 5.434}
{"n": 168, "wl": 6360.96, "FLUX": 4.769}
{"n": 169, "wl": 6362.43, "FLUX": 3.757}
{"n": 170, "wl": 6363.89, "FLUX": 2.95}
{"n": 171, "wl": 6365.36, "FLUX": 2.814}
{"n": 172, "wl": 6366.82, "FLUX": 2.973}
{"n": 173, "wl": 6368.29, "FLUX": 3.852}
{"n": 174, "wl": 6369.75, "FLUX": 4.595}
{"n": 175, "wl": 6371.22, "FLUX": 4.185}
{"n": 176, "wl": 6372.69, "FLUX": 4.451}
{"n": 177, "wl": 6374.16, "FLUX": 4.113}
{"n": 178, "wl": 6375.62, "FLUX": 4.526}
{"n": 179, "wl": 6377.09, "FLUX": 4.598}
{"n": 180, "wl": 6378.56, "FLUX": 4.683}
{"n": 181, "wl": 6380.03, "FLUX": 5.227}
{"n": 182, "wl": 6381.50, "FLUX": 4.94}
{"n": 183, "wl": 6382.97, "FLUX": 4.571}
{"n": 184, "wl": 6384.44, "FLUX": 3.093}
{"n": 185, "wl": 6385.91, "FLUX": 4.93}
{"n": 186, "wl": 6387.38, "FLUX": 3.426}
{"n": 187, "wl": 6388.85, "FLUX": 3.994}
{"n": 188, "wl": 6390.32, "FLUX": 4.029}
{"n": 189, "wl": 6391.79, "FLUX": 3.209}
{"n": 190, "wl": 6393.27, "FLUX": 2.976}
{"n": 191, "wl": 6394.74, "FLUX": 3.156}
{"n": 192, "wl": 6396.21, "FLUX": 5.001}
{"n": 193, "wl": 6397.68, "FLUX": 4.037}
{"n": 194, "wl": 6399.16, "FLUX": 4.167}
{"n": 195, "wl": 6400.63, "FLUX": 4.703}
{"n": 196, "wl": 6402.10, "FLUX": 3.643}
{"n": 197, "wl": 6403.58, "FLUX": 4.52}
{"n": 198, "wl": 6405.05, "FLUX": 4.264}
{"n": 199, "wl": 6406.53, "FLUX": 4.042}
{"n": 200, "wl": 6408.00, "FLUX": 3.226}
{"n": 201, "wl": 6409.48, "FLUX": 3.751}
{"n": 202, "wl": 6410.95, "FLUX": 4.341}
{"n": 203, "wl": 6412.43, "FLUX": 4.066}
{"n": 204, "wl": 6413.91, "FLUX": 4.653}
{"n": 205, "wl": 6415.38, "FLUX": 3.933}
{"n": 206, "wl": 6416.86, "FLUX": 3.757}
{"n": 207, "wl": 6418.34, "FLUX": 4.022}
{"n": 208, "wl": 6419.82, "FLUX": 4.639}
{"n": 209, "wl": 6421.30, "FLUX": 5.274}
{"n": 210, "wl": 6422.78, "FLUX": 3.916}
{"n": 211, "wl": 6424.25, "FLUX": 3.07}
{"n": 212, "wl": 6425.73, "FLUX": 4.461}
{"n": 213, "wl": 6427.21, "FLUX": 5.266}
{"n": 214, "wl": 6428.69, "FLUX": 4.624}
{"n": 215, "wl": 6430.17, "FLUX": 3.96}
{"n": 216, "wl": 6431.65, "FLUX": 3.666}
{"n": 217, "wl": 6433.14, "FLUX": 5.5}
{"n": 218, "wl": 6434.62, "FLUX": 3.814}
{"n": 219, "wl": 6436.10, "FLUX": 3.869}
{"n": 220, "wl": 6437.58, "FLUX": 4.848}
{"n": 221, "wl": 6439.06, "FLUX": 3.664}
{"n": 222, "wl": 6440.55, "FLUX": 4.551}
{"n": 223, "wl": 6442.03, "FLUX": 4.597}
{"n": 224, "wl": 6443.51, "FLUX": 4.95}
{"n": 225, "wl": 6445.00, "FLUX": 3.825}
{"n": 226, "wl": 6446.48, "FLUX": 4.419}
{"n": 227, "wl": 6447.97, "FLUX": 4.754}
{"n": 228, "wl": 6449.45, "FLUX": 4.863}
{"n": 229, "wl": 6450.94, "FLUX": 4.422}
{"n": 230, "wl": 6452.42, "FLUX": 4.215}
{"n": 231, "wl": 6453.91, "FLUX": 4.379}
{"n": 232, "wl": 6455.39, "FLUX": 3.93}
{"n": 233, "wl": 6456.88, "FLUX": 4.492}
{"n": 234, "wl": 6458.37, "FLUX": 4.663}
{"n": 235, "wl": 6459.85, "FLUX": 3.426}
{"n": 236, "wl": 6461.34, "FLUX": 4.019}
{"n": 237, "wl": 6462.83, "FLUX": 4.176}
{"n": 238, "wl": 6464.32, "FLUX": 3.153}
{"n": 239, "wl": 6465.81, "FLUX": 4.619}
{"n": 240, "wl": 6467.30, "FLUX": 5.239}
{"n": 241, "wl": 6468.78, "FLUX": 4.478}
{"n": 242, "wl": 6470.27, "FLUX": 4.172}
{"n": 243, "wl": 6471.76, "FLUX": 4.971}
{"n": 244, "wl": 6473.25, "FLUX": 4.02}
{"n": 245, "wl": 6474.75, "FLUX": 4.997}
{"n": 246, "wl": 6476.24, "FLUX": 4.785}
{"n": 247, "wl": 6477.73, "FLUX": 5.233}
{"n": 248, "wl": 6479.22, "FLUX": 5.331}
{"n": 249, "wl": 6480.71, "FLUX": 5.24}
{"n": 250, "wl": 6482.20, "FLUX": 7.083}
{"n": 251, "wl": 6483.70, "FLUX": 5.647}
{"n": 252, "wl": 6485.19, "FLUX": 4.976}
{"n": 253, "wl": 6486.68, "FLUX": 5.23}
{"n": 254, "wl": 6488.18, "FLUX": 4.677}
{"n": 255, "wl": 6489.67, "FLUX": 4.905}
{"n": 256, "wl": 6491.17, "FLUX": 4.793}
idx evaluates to 0.03 mag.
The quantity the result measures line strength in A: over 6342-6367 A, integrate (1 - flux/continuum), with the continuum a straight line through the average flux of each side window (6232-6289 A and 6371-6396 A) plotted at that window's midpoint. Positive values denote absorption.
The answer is 0.4 A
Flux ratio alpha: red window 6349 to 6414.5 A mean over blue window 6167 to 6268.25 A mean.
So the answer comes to 0.9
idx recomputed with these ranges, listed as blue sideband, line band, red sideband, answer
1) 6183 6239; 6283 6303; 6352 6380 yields -0.036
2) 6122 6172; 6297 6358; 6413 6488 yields 0.029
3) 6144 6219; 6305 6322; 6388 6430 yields -0.033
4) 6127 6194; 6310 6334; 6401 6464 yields -0.069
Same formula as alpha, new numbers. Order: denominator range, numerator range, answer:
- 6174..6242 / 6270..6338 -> 1.01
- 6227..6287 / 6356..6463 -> 0.90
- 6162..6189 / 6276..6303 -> 0.93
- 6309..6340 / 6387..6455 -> 0.91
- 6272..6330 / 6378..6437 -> 0.91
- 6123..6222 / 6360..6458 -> 0.90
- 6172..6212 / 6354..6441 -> 0.91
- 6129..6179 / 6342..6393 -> 0.87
